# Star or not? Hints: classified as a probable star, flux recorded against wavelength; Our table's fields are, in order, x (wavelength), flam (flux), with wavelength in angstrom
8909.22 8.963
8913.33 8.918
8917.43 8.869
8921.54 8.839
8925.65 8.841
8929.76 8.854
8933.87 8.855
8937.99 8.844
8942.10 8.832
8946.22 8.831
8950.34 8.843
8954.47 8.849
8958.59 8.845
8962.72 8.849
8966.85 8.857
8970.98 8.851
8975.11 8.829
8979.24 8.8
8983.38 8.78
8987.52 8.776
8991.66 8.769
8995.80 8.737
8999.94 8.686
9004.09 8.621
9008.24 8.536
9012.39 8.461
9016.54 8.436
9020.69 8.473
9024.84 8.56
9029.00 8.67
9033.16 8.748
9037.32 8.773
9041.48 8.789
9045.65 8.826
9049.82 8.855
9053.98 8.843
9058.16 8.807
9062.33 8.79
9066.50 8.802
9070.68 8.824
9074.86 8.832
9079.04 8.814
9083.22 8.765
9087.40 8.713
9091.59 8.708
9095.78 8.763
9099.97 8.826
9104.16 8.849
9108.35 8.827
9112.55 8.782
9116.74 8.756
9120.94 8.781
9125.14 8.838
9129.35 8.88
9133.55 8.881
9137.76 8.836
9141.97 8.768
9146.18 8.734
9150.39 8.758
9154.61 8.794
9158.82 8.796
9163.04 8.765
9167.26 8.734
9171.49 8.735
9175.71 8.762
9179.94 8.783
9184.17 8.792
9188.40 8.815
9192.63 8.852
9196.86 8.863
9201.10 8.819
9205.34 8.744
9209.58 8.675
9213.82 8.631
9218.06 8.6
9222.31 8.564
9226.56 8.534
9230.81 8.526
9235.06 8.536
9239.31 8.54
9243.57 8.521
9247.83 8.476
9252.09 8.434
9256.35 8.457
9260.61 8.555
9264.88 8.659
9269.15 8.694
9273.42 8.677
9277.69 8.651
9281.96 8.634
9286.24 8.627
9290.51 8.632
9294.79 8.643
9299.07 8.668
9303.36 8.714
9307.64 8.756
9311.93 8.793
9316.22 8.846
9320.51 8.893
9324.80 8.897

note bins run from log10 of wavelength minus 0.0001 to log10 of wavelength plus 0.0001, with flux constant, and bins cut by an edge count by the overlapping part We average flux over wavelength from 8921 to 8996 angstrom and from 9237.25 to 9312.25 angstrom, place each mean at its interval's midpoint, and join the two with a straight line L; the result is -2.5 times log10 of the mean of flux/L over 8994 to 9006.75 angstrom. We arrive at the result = 0.016 mag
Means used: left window 8.83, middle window 8.67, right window 8.61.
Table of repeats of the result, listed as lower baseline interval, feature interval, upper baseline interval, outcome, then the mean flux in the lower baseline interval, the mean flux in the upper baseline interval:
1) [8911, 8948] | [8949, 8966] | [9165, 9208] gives 0.001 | 8.86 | 8.79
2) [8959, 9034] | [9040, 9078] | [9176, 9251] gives -0.017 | 8.69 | 8.66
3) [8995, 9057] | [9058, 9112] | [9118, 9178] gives -0.008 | 8.67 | 8.79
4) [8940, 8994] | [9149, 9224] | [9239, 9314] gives -0.009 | 8.82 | 8.62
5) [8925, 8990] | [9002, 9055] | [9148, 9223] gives 0.019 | 8.83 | 8.75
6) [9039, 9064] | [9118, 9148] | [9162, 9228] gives -0.006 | 8.82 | 8.73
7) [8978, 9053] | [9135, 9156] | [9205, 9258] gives -0.022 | 8.68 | 8.55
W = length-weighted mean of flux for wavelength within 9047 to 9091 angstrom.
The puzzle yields 8.8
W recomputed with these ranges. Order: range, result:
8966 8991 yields 8.81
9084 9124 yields 8.78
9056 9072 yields 8.8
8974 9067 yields 8.71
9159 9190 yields 8.77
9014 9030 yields 8.53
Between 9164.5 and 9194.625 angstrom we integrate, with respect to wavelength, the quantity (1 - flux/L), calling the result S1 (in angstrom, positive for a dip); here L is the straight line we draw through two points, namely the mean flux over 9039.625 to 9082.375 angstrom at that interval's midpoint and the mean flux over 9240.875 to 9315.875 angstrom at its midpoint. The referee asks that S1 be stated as -0.2 angstrom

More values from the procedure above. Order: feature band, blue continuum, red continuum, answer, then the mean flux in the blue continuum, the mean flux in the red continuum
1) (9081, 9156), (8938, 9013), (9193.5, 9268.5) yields -1.0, 8.77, 8.6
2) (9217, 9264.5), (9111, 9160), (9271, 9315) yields 1.1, 8.8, 8.68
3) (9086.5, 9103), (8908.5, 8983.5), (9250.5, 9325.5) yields 0.0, 8.85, 8.68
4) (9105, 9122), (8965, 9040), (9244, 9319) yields -0.2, 8.69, 8.64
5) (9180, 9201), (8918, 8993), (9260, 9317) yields -0.2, 8.83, 8.68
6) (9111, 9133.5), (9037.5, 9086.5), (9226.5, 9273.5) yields -0.2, 8.81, 8.55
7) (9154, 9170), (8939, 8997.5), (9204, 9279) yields -0.2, 8.82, 8.58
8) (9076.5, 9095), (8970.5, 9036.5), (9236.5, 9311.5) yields -0.2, 8.67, 8.61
